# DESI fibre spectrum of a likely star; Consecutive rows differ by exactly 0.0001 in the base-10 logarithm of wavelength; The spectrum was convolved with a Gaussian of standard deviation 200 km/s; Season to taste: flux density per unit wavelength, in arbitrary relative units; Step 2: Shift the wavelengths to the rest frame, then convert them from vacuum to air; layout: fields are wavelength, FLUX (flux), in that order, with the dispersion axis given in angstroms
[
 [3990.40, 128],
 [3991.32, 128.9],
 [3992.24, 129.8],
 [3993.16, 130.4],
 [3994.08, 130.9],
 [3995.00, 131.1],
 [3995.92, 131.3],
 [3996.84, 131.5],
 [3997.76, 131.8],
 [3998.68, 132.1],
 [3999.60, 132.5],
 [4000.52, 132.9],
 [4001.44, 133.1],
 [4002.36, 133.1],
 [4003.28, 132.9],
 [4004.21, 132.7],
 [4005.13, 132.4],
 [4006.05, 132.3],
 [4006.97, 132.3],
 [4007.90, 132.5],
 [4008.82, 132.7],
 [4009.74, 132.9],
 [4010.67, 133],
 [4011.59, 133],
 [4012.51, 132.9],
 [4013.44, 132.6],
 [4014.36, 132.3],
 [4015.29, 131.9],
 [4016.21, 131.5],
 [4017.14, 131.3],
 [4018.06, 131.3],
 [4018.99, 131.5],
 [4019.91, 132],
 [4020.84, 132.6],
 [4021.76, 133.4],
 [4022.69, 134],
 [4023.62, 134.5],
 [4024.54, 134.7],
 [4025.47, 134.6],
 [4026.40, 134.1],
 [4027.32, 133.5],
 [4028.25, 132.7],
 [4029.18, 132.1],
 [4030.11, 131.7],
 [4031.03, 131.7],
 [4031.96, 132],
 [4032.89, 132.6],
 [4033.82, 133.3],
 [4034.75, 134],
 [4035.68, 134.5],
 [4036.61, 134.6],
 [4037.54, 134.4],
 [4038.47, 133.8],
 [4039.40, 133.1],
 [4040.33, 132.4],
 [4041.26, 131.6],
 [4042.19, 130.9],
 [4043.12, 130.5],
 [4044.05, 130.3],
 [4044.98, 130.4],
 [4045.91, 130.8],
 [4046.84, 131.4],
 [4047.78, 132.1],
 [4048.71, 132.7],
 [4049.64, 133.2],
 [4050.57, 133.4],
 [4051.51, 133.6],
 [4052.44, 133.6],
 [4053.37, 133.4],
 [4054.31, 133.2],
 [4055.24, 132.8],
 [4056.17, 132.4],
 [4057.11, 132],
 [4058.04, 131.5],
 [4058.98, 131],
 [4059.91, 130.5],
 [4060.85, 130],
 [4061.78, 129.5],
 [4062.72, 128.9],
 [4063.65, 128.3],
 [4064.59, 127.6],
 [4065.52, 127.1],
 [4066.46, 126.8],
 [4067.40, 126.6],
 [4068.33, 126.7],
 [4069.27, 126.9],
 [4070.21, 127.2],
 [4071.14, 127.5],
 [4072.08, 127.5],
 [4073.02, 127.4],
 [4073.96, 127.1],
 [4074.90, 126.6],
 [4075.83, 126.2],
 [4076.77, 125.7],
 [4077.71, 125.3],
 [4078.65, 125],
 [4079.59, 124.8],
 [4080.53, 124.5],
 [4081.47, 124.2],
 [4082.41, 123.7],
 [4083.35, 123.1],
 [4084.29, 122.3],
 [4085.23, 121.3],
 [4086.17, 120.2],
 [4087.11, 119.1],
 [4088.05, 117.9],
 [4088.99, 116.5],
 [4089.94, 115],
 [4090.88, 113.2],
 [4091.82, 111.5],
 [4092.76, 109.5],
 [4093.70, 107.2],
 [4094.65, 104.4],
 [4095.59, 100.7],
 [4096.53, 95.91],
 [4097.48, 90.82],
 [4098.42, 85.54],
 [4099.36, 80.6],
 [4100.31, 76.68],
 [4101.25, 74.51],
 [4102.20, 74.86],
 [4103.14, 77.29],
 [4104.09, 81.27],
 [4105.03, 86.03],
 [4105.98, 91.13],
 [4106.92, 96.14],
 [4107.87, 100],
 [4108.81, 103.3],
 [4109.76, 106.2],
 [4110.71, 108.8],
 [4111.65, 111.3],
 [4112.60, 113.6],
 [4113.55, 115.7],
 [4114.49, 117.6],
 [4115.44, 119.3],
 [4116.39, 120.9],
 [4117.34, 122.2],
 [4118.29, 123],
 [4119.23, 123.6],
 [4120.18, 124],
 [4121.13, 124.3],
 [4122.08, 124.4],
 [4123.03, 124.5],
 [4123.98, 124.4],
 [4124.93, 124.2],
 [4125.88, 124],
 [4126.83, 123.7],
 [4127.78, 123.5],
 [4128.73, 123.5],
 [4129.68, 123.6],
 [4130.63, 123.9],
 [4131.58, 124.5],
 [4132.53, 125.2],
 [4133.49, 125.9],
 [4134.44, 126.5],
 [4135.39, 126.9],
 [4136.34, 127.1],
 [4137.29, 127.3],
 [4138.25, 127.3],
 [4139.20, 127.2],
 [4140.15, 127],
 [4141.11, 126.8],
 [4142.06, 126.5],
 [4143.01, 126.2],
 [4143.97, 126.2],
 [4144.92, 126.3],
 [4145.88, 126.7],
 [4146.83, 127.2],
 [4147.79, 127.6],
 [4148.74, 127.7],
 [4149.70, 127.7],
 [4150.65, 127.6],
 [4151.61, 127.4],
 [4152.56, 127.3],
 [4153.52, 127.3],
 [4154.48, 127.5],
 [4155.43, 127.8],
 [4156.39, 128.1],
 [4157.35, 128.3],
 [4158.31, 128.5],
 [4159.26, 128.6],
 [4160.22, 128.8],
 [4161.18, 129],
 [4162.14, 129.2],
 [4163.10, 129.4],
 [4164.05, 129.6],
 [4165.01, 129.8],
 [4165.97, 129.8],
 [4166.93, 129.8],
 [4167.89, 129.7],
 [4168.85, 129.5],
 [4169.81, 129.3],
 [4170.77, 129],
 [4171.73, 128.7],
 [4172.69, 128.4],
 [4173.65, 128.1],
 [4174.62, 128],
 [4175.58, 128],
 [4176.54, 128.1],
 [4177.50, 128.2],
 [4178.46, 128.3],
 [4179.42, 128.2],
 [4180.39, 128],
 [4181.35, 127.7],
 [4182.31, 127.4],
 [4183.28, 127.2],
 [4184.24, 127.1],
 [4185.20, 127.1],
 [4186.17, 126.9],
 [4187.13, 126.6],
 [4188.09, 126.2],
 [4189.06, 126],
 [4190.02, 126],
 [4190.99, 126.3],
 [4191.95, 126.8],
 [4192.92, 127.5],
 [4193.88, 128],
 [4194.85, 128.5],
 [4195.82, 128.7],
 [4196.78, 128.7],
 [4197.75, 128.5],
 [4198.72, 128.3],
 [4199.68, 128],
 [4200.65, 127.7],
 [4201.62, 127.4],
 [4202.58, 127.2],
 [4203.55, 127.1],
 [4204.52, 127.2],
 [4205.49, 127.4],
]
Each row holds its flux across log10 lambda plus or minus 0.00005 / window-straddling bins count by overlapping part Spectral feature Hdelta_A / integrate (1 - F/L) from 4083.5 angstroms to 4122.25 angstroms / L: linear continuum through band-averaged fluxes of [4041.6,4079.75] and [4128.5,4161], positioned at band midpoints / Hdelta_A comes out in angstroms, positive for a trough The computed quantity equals 6.7 angstroms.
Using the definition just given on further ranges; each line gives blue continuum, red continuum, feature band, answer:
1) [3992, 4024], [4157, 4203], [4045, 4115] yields 7.3 angstroms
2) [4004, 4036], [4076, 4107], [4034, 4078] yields -4.2 angstroms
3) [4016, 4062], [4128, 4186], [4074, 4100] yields 3.3 angstroms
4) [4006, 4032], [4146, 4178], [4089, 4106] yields 4.8 angstroms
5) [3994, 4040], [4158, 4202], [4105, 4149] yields 3.1 angstroms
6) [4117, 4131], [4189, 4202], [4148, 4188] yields -0.7 angstroms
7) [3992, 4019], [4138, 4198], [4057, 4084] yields 0.7 angstroms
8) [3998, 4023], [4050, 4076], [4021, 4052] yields -0.4 angstroms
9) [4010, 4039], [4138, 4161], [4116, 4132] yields 0.6 angstroms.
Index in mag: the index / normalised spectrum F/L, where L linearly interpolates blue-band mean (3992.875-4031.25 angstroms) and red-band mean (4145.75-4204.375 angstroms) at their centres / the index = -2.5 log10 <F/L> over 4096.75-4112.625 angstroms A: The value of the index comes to 0.39 mag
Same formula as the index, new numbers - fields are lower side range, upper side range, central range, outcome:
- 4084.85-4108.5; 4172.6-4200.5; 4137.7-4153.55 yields -0.11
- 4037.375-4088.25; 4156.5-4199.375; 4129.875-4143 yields 0.02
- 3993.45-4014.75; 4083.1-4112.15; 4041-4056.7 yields -0.13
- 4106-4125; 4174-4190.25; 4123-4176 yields -0.05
